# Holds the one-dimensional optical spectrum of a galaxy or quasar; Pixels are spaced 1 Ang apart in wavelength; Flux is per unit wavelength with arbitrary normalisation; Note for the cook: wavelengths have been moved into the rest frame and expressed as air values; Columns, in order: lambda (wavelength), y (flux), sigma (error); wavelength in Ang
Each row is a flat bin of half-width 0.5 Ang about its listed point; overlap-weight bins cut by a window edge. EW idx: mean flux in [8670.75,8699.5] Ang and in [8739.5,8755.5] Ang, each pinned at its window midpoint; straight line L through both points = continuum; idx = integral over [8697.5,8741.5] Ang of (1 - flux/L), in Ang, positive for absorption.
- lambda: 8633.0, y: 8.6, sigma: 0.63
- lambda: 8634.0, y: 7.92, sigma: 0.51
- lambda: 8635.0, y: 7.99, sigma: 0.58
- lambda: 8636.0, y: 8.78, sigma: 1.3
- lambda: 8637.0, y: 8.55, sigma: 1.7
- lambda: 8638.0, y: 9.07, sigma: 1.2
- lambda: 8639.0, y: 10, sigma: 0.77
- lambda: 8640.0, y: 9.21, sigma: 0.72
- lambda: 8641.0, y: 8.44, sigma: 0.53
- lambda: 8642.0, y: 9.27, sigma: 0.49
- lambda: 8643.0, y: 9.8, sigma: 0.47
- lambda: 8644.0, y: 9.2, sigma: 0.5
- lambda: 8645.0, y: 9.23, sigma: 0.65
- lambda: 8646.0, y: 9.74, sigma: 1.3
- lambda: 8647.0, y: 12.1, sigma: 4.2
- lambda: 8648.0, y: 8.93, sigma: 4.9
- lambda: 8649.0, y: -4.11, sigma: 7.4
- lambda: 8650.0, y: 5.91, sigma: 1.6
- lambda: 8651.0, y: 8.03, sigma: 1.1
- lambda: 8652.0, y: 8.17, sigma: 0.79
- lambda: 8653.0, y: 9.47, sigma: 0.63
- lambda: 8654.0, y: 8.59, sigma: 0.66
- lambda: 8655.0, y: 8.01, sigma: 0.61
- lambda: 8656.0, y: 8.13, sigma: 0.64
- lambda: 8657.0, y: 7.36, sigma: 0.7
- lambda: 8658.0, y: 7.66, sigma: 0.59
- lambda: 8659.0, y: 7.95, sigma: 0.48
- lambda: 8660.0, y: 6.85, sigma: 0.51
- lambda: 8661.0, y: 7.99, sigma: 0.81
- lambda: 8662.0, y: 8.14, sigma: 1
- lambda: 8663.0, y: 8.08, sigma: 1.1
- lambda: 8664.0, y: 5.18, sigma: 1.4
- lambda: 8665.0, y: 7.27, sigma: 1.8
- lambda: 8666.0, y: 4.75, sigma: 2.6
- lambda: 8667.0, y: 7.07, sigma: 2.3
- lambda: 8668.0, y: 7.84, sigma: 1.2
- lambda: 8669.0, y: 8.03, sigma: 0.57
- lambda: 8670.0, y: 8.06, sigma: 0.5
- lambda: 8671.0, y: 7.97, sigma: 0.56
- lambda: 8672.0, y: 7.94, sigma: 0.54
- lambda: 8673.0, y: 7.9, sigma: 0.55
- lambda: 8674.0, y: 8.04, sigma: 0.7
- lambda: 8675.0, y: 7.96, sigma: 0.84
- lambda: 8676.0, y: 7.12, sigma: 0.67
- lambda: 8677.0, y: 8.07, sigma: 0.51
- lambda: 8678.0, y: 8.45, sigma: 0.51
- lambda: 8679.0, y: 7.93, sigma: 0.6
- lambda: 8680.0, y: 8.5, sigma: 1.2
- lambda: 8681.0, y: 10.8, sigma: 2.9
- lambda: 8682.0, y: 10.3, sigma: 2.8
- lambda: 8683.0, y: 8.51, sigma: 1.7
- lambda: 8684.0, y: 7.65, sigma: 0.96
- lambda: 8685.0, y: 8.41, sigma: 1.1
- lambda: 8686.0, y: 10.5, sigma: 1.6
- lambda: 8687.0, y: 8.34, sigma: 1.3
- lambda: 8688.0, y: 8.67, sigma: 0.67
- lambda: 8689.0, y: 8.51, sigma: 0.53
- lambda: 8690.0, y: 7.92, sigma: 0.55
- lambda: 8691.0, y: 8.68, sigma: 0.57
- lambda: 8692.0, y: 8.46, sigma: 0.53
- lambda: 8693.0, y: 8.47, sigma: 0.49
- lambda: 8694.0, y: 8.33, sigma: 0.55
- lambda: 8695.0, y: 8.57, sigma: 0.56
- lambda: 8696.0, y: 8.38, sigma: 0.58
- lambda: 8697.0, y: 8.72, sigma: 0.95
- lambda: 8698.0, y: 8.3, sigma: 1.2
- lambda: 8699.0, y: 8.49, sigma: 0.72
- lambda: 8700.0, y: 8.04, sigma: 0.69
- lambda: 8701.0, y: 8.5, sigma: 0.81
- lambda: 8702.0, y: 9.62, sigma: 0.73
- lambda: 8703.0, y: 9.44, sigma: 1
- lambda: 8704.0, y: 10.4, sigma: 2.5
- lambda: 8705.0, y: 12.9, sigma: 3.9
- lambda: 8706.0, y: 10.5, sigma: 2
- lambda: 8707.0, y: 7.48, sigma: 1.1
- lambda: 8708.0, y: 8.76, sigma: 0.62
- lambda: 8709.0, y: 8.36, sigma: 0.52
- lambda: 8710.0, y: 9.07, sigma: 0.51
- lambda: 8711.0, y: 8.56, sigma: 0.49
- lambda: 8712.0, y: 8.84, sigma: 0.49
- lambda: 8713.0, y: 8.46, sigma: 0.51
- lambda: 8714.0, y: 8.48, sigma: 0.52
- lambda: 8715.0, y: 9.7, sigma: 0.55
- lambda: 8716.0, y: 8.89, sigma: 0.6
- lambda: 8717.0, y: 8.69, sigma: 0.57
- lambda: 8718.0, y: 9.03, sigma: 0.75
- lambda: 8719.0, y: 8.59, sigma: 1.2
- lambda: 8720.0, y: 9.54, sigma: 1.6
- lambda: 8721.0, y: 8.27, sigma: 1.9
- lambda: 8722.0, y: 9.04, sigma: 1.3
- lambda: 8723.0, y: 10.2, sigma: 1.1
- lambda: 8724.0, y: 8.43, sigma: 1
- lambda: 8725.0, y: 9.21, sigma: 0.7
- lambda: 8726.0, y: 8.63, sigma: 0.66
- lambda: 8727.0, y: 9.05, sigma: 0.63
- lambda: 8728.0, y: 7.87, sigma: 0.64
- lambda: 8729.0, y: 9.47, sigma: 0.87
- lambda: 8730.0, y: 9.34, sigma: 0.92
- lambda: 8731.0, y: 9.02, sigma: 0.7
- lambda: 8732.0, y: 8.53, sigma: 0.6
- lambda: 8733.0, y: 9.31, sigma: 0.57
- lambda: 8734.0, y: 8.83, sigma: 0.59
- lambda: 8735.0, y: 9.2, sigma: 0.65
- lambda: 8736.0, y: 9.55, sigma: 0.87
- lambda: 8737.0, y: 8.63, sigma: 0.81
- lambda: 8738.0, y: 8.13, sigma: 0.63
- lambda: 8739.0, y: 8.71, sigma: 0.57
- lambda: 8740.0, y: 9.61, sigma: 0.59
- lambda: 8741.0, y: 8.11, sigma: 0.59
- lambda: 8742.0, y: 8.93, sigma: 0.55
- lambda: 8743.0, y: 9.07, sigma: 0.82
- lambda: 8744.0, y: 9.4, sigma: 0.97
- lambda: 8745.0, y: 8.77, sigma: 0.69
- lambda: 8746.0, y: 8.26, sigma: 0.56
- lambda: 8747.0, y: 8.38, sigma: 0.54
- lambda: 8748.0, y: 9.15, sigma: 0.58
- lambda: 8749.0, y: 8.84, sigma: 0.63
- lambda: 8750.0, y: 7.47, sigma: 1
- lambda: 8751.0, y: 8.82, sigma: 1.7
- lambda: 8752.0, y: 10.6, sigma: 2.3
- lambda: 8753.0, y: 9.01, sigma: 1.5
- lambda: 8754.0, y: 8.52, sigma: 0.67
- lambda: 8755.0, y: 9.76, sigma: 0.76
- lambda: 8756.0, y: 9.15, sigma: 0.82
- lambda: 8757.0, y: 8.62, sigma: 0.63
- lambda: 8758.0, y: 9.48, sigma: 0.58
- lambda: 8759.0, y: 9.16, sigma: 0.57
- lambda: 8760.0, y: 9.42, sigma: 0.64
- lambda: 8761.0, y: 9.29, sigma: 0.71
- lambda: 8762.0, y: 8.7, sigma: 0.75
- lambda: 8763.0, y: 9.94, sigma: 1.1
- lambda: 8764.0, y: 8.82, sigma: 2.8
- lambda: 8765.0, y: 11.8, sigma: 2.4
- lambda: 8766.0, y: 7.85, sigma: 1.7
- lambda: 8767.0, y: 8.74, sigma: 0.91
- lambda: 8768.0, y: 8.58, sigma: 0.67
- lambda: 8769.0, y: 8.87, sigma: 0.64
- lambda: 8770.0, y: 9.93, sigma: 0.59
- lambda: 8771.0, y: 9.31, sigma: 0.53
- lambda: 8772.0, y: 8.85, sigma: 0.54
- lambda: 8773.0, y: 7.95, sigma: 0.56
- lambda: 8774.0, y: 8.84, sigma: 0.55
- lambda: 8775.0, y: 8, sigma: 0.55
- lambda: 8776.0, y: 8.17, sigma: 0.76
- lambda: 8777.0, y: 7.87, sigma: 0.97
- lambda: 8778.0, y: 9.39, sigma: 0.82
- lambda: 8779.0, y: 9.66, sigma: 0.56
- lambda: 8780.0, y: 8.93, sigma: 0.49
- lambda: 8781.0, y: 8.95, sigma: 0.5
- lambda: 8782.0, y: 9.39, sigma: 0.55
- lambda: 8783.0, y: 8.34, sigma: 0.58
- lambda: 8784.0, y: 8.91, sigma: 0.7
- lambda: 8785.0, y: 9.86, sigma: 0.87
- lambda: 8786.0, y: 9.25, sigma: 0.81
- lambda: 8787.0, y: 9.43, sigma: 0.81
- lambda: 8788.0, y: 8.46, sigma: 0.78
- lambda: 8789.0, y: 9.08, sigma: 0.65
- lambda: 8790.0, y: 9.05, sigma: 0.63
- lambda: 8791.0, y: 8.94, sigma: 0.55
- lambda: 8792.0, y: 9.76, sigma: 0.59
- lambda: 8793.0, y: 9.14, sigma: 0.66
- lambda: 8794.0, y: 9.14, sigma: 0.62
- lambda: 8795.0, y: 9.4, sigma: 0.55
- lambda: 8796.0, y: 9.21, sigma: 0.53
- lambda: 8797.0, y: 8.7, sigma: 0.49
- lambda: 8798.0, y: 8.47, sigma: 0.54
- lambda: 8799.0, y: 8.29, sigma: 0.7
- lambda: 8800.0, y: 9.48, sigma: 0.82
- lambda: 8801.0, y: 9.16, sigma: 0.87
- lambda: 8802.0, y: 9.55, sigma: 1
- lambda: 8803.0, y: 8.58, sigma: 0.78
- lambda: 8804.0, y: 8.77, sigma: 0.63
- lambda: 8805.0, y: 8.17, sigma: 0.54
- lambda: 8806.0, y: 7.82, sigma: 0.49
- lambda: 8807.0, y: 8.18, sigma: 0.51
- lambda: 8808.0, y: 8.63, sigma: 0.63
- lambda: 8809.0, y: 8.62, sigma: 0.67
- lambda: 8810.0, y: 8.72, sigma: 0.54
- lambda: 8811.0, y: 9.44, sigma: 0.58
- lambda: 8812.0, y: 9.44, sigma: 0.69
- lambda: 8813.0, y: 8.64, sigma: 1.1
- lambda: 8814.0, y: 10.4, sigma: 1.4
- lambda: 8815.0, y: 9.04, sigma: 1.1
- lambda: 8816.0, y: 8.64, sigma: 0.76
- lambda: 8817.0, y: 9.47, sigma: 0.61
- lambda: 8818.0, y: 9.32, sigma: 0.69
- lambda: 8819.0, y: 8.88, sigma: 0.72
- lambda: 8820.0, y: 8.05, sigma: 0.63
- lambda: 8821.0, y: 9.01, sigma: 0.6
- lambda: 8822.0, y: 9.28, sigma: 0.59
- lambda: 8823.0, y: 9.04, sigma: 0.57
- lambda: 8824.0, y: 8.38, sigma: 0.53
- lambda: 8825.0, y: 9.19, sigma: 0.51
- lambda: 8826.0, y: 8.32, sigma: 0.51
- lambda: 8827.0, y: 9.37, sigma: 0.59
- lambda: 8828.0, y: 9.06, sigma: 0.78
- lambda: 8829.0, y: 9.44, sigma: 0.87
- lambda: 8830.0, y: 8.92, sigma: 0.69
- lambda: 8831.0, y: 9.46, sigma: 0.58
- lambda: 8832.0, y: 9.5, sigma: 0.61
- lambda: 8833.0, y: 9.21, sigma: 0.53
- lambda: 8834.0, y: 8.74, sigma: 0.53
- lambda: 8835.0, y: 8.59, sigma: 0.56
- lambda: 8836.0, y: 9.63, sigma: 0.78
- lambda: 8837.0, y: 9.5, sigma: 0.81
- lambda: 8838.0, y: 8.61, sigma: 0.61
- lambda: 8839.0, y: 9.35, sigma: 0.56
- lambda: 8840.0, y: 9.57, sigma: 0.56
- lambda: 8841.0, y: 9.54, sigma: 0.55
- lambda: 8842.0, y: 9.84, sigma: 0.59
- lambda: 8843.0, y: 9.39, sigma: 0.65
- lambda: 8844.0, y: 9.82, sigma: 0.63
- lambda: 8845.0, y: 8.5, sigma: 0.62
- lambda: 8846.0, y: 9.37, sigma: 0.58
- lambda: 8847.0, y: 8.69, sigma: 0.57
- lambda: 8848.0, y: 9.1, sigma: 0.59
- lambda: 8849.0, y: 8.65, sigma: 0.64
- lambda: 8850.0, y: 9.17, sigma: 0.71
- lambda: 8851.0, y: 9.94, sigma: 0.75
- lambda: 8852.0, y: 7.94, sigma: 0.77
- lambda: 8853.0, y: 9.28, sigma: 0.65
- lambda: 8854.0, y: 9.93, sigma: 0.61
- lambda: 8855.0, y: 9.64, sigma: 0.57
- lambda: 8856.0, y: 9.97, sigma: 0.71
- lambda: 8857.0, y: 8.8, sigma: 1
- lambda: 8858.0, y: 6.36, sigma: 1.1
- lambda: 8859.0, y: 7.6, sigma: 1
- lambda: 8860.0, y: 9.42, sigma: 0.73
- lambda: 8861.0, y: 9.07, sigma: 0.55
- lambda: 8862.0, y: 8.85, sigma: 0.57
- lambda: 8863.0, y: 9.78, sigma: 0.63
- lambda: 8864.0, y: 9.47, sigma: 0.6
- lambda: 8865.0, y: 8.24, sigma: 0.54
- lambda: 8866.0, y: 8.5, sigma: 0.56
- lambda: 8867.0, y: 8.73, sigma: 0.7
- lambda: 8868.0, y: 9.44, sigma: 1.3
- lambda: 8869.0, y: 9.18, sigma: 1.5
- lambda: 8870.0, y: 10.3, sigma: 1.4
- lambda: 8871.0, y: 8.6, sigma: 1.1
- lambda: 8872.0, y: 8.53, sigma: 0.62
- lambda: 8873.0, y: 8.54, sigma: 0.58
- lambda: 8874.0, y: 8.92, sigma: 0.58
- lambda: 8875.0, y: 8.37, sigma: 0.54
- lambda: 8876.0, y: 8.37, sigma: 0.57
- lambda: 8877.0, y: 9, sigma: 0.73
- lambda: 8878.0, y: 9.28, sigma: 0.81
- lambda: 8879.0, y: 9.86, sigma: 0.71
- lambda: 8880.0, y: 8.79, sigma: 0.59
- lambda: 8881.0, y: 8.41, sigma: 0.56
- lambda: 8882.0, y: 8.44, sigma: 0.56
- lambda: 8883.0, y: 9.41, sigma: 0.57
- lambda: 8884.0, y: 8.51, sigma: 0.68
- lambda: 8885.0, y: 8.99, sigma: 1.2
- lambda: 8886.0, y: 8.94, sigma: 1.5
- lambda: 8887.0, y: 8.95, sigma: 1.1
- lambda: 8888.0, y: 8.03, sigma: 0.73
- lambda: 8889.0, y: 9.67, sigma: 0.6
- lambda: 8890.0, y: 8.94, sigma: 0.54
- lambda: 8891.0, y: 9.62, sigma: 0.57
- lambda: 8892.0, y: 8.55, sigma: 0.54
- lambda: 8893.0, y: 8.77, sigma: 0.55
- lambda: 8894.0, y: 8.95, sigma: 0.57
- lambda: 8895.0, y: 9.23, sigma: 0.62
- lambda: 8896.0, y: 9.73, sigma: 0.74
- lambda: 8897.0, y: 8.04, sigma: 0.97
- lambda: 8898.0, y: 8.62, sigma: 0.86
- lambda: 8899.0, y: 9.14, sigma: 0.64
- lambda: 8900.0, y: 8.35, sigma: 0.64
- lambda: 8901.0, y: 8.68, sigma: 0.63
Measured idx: -1.4 Ang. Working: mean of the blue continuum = 8.48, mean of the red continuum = 8.92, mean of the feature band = 8.99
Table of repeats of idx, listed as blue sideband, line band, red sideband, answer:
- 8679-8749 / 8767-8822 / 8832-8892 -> 0.2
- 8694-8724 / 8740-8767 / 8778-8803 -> 0.0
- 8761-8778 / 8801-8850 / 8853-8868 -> -0.6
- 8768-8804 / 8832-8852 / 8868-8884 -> -0.6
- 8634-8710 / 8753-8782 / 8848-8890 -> -1.4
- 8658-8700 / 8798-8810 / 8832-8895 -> 0.1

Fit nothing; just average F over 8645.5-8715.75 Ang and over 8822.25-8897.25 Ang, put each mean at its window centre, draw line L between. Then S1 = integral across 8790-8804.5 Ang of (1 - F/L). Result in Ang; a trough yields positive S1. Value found -0.5 Ang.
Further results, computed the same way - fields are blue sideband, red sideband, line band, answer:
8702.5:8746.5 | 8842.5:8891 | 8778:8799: -0.2 Ang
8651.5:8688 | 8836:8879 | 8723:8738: -1.1 Ang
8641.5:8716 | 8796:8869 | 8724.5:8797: -2.6 Ang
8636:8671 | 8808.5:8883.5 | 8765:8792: -0.9 Ang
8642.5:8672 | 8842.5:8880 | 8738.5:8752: -1.0 Ang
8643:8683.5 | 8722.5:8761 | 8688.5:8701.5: -0.2 Ang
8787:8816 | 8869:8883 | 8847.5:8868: 0.0 Ang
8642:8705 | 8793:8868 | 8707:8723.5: -0.9 Ang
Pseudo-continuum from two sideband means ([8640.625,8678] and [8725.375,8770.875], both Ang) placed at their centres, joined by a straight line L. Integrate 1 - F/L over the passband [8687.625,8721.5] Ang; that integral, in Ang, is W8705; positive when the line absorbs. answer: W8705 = -2.0 Ang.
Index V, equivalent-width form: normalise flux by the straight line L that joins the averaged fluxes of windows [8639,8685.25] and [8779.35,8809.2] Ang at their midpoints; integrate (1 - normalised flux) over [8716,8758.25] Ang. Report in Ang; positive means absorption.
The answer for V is -2.1 Ang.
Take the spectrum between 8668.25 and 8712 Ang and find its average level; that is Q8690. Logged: 8.69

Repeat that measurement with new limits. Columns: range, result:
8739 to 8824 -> 8.97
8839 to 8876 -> 9.02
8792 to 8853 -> 9.03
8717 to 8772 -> 9.01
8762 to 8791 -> 9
